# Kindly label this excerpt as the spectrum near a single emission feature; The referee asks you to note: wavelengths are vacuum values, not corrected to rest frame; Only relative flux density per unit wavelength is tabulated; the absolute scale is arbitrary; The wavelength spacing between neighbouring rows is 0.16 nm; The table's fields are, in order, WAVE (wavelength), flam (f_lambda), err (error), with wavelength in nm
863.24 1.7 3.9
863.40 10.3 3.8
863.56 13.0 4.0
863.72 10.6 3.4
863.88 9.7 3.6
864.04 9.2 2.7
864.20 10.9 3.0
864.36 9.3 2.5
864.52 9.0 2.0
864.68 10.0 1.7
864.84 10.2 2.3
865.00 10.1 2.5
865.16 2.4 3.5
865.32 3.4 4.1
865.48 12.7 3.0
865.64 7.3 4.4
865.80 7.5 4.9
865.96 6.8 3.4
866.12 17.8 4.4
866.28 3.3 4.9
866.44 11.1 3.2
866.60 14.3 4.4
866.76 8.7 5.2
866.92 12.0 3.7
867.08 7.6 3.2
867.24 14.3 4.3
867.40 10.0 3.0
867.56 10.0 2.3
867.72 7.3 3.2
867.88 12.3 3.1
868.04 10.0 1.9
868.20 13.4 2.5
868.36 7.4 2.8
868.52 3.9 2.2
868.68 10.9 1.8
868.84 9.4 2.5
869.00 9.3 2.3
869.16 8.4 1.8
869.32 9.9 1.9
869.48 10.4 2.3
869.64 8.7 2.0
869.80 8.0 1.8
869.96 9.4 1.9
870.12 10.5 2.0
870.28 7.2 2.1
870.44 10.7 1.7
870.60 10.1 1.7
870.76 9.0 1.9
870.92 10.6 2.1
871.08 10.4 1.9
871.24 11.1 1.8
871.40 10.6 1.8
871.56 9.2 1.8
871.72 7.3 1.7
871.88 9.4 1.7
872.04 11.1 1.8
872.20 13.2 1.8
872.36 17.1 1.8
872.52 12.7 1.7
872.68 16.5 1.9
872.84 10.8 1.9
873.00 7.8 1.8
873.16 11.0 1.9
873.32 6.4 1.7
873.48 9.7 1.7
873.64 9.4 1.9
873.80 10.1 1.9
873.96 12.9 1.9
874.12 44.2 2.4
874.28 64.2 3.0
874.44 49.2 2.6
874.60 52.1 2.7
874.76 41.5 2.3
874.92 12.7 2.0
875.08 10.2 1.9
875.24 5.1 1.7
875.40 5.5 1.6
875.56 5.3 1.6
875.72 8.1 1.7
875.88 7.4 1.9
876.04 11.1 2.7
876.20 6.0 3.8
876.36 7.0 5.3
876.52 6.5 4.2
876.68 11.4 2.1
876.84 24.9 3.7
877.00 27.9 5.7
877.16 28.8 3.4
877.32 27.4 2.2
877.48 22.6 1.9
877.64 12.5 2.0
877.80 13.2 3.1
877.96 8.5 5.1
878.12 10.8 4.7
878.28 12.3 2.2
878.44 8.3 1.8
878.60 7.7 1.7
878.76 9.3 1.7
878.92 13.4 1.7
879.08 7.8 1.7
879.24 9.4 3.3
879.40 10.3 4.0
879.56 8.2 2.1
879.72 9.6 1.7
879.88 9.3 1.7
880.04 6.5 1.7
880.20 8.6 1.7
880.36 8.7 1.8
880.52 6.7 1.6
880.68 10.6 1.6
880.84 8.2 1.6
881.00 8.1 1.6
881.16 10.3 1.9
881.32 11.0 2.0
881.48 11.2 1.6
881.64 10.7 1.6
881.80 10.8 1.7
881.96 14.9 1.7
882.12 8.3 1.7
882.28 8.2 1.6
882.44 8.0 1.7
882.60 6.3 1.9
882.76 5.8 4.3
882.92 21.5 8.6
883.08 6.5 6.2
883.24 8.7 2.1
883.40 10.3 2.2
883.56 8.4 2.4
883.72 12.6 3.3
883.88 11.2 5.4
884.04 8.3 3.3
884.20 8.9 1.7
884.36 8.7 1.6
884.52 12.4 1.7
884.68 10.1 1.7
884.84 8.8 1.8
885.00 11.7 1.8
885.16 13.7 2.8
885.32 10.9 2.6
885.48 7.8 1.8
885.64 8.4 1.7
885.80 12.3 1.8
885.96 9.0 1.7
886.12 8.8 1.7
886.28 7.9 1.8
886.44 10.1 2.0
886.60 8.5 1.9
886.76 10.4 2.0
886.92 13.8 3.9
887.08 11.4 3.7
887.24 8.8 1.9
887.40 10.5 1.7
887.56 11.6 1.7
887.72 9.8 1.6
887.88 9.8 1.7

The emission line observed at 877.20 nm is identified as [N II] 6583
